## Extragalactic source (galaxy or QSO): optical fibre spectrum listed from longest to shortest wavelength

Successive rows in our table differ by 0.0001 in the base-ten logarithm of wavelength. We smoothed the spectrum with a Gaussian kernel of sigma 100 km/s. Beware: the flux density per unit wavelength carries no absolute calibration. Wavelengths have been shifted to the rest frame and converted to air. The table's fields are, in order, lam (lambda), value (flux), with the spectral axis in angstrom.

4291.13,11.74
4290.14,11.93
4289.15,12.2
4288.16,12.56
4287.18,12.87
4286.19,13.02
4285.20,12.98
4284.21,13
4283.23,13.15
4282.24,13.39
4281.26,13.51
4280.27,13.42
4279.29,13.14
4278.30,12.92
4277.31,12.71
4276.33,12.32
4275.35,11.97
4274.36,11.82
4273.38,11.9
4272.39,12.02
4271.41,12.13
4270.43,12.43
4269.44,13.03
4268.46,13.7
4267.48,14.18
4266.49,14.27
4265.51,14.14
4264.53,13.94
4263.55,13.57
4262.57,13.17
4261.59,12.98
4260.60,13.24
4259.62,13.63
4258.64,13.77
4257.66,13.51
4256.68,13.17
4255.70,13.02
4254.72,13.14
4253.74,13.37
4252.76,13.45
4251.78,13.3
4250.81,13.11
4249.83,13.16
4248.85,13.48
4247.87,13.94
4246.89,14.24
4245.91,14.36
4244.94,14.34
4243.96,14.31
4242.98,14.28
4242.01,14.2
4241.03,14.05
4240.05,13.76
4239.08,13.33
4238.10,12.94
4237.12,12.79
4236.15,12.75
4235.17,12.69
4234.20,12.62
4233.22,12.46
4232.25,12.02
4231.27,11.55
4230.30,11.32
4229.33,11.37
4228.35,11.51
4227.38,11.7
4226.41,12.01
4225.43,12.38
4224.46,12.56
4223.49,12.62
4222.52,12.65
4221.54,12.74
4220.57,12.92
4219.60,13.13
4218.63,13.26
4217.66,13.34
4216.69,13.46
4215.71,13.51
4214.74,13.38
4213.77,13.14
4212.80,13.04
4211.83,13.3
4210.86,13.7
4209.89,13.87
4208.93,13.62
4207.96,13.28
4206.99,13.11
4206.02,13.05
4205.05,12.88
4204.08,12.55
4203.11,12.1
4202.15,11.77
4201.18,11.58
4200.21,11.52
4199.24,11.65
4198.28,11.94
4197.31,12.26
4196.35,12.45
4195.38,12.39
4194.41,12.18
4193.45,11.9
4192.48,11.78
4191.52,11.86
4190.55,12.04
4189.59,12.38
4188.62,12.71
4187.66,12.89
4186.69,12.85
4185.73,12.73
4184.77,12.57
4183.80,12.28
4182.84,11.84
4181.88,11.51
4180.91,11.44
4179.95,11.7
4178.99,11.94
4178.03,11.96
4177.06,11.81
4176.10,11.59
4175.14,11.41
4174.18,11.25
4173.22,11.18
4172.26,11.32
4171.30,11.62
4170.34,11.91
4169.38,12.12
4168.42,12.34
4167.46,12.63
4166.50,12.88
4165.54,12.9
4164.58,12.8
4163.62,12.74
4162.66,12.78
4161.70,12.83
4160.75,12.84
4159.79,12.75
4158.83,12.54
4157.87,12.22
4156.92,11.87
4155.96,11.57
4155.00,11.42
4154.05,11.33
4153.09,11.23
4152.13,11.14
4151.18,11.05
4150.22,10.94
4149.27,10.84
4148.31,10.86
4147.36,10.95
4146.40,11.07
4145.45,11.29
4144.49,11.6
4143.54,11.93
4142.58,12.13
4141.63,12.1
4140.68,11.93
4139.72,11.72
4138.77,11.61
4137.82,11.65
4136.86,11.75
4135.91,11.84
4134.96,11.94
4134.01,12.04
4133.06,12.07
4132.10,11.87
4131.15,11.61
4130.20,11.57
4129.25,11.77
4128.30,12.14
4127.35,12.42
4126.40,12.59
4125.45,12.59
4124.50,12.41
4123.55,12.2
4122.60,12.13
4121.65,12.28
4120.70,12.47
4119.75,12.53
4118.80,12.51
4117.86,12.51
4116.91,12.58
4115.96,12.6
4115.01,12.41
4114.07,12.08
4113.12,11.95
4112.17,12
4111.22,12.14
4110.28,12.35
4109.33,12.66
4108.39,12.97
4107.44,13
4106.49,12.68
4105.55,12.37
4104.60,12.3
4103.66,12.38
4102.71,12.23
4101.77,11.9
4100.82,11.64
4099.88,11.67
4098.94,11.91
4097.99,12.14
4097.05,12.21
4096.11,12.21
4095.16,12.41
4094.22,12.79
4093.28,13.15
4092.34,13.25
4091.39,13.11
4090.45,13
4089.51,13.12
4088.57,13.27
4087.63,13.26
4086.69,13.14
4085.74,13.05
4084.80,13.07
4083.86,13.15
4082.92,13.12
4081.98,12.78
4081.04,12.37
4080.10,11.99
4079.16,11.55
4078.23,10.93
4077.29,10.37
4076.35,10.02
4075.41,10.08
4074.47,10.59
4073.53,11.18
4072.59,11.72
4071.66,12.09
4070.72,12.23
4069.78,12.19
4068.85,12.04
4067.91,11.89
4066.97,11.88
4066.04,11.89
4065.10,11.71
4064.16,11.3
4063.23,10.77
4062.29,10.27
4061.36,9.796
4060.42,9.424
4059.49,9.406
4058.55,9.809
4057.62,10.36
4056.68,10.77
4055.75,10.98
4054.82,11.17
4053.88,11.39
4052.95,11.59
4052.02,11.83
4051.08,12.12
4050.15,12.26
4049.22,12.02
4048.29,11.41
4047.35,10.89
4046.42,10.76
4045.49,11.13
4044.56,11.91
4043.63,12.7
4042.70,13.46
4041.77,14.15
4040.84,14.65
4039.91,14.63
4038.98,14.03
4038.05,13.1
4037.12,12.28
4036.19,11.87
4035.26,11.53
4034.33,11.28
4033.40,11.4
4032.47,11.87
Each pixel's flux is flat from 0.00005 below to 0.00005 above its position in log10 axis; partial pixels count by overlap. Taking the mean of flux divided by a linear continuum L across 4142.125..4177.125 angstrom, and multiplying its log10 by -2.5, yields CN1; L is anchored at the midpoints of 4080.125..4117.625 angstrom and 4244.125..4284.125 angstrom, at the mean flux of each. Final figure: 0.09 mag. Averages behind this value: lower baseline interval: 12.6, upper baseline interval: 13.3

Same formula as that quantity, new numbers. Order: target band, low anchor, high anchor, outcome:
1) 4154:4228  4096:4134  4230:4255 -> 0.04 mag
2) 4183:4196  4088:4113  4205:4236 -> 0.03 mag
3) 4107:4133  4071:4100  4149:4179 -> -0.02 mag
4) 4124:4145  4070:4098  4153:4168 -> 0.03 mag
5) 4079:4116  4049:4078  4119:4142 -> -0.09 mag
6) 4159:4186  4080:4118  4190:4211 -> 0.03 mag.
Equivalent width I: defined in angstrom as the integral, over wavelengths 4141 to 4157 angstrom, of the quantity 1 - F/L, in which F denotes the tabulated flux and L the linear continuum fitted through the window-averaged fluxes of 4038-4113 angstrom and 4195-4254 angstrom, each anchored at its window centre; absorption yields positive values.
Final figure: 1.40 angstrom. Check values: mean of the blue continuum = 12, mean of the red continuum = 12.9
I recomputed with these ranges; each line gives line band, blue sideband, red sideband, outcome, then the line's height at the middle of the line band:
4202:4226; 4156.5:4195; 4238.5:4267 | -0.22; 12.9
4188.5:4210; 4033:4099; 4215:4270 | 0.86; 12.9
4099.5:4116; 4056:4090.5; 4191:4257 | -0.57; 11.9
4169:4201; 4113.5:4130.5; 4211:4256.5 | 1.94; 12.7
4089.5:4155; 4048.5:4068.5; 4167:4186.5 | -3.21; 11.5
